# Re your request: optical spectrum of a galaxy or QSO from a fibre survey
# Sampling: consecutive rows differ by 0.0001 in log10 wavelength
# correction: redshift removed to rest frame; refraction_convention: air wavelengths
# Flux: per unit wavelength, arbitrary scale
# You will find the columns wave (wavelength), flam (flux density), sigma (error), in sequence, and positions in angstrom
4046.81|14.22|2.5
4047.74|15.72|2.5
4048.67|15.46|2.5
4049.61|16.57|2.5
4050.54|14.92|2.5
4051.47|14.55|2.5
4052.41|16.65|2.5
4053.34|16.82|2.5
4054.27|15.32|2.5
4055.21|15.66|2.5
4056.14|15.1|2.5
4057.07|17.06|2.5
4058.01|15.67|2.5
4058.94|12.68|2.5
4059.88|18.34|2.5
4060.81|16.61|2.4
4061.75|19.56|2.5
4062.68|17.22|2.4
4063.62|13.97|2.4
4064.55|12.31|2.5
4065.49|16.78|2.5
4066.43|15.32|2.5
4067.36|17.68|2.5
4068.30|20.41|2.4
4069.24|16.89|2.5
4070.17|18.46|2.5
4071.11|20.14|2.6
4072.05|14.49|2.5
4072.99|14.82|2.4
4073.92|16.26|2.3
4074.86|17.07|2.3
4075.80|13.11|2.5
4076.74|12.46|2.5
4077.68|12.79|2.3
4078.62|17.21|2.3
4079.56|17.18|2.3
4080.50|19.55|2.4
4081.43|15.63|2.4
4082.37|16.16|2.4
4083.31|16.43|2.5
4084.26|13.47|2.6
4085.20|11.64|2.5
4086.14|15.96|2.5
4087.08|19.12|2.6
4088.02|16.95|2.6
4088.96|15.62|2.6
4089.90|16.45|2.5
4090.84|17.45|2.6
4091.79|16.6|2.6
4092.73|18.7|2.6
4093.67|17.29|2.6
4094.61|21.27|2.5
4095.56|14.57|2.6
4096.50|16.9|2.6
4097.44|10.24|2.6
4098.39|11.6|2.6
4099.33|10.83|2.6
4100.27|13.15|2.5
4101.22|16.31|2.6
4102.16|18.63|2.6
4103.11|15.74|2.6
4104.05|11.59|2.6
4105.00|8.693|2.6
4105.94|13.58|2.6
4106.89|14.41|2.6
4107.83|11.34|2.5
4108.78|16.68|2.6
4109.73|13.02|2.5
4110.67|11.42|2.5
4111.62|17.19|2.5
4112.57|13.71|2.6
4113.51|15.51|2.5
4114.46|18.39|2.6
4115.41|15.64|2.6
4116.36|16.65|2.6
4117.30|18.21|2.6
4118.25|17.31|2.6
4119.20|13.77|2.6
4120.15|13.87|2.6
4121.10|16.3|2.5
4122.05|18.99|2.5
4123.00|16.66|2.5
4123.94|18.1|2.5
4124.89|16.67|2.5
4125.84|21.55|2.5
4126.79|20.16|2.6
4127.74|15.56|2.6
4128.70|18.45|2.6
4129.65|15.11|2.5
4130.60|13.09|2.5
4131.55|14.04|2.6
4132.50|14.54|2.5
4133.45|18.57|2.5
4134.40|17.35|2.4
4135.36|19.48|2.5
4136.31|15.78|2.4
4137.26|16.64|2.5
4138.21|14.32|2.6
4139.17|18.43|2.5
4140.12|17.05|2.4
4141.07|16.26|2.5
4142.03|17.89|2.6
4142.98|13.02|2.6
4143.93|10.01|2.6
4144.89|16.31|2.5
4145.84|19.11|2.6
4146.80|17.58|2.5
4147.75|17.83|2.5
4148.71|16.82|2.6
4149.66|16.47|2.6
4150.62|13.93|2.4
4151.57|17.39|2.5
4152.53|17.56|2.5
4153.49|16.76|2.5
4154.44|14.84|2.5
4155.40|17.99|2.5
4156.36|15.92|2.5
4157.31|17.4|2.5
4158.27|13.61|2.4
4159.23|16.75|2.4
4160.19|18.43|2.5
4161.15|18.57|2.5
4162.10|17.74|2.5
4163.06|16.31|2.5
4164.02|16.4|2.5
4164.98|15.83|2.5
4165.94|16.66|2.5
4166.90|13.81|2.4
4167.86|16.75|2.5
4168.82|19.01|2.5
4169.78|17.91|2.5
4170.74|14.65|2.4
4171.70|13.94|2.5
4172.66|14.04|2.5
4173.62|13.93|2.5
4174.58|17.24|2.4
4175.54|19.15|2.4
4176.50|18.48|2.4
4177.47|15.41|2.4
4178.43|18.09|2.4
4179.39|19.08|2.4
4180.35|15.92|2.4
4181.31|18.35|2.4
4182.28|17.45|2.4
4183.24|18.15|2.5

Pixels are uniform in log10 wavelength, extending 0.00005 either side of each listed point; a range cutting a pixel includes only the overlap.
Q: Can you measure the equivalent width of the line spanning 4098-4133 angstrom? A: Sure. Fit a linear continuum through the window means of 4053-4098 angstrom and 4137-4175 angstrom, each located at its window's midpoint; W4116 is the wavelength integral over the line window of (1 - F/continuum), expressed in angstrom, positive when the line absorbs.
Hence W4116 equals 2.0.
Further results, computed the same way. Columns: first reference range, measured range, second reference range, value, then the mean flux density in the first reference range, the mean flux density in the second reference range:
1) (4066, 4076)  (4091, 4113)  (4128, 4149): 2.73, 16.9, 16.2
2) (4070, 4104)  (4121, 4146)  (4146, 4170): -0.33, 15.8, 16.7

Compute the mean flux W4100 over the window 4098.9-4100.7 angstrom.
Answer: 12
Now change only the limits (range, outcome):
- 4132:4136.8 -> 17.1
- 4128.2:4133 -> 15.1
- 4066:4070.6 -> 17.8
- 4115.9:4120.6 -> 16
